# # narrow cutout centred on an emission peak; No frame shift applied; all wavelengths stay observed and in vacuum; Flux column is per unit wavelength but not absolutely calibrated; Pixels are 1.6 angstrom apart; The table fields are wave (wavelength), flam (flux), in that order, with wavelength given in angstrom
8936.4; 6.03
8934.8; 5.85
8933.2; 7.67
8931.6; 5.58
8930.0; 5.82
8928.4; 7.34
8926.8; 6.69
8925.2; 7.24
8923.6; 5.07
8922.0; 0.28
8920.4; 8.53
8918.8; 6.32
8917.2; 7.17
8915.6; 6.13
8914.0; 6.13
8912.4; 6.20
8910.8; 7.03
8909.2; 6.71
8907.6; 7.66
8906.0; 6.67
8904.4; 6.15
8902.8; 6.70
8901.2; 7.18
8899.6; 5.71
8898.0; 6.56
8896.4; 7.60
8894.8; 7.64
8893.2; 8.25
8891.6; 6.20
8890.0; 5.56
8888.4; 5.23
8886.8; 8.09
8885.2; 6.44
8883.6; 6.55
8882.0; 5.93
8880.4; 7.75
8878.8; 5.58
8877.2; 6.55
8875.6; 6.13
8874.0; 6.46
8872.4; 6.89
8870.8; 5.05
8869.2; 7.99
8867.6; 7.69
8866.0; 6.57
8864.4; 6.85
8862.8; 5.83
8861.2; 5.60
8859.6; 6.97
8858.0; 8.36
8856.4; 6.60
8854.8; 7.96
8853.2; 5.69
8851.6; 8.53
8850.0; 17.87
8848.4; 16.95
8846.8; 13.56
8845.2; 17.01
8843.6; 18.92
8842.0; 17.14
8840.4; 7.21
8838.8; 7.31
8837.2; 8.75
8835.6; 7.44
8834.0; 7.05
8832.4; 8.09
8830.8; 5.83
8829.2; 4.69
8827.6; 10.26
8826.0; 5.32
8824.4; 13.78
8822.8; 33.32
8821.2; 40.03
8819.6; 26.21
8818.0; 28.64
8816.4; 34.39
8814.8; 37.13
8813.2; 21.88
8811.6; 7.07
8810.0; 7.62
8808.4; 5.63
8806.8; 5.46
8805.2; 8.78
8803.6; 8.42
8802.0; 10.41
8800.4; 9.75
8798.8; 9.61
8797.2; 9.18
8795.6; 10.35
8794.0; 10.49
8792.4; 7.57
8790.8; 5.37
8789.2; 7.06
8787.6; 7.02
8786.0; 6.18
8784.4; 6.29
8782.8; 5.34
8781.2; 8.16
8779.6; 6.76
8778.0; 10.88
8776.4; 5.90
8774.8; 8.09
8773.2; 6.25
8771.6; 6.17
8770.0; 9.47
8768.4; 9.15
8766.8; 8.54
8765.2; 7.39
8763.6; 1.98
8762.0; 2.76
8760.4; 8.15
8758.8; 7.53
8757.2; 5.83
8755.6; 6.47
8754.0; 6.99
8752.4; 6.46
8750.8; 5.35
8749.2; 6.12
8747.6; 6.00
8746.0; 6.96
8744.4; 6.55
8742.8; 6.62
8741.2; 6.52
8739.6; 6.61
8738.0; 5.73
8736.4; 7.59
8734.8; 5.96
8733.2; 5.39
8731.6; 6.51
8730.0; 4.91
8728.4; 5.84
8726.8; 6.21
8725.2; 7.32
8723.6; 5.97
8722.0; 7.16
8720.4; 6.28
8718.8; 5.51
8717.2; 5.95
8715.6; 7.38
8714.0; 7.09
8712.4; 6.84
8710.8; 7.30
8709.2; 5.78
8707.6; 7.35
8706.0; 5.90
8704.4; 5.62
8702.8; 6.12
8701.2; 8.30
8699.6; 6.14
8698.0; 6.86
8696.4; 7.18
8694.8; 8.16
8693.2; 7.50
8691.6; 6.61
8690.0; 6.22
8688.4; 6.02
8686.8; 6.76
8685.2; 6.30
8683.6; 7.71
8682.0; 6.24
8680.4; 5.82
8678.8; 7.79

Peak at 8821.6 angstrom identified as Halpha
